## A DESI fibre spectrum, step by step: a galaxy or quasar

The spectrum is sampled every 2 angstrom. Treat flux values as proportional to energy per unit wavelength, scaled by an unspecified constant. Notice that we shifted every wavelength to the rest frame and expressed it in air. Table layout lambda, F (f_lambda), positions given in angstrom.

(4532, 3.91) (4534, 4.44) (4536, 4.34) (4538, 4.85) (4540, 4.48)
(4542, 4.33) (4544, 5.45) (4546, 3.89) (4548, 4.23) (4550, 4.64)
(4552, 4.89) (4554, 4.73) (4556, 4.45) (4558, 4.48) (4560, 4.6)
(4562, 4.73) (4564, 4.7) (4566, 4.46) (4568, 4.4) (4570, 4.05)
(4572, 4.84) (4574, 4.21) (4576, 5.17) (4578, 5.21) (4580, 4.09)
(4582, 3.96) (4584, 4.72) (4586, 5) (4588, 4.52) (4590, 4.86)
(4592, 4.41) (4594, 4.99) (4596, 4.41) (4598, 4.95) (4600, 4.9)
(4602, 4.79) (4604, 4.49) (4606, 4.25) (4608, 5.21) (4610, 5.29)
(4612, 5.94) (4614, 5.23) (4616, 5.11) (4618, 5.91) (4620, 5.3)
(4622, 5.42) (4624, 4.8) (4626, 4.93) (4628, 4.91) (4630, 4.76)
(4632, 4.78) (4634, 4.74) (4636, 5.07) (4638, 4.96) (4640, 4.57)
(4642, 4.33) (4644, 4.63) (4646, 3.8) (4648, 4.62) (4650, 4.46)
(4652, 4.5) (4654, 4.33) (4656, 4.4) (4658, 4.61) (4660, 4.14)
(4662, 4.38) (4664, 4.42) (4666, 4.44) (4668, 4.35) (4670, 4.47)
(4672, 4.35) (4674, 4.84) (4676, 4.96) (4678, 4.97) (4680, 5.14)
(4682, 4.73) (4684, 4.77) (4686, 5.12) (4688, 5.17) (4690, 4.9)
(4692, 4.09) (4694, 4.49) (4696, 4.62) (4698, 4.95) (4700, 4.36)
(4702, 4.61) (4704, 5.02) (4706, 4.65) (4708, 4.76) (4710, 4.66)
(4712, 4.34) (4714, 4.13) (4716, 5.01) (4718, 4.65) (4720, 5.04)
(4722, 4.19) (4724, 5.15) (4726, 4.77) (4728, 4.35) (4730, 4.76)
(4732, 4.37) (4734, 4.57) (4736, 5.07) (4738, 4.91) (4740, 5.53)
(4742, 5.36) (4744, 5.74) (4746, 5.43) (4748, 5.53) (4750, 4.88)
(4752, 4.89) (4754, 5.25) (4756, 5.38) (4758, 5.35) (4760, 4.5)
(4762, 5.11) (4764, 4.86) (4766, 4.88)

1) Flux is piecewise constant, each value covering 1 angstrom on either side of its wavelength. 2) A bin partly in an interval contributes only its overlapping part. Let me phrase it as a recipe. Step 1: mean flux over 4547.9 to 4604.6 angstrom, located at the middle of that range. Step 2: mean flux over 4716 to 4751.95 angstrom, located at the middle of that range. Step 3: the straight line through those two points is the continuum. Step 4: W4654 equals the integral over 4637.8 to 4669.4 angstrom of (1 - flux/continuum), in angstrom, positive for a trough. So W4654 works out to 2.4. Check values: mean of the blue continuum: 4.62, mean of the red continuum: 4.96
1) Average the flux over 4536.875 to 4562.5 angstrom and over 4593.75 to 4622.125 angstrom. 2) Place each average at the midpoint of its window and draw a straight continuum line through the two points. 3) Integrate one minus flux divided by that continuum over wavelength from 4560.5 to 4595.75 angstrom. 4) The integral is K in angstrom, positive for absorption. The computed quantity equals 1.6 angstrom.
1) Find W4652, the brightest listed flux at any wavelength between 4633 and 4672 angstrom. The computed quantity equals 5.07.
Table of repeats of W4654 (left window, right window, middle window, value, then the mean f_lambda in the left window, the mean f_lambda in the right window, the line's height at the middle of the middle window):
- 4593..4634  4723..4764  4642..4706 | 5.4 angstrom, 5.01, 5.04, 5.03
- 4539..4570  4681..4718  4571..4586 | -0.2 angstrom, 4.55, 4.69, 4.57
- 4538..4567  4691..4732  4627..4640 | -0.7 angstrom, 4.59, 4.62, 4.6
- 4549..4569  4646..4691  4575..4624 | -3.3 angstrom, 4.61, 4.62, 4.61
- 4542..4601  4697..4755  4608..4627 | -2.6 angstrom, 4.61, 4.86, 4.69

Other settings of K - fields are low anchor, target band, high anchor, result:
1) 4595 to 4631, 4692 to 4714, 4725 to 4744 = 1.5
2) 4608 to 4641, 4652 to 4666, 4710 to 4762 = 1.8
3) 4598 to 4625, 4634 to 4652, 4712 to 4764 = 1.8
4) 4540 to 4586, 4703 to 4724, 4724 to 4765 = 1.2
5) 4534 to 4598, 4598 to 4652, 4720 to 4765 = -1.9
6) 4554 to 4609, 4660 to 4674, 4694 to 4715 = 0.6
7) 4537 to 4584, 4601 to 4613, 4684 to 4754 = -0.9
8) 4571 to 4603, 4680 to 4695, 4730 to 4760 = 0.6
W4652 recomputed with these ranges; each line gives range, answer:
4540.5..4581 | 5.45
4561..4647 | 5.94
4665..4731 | 5.17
